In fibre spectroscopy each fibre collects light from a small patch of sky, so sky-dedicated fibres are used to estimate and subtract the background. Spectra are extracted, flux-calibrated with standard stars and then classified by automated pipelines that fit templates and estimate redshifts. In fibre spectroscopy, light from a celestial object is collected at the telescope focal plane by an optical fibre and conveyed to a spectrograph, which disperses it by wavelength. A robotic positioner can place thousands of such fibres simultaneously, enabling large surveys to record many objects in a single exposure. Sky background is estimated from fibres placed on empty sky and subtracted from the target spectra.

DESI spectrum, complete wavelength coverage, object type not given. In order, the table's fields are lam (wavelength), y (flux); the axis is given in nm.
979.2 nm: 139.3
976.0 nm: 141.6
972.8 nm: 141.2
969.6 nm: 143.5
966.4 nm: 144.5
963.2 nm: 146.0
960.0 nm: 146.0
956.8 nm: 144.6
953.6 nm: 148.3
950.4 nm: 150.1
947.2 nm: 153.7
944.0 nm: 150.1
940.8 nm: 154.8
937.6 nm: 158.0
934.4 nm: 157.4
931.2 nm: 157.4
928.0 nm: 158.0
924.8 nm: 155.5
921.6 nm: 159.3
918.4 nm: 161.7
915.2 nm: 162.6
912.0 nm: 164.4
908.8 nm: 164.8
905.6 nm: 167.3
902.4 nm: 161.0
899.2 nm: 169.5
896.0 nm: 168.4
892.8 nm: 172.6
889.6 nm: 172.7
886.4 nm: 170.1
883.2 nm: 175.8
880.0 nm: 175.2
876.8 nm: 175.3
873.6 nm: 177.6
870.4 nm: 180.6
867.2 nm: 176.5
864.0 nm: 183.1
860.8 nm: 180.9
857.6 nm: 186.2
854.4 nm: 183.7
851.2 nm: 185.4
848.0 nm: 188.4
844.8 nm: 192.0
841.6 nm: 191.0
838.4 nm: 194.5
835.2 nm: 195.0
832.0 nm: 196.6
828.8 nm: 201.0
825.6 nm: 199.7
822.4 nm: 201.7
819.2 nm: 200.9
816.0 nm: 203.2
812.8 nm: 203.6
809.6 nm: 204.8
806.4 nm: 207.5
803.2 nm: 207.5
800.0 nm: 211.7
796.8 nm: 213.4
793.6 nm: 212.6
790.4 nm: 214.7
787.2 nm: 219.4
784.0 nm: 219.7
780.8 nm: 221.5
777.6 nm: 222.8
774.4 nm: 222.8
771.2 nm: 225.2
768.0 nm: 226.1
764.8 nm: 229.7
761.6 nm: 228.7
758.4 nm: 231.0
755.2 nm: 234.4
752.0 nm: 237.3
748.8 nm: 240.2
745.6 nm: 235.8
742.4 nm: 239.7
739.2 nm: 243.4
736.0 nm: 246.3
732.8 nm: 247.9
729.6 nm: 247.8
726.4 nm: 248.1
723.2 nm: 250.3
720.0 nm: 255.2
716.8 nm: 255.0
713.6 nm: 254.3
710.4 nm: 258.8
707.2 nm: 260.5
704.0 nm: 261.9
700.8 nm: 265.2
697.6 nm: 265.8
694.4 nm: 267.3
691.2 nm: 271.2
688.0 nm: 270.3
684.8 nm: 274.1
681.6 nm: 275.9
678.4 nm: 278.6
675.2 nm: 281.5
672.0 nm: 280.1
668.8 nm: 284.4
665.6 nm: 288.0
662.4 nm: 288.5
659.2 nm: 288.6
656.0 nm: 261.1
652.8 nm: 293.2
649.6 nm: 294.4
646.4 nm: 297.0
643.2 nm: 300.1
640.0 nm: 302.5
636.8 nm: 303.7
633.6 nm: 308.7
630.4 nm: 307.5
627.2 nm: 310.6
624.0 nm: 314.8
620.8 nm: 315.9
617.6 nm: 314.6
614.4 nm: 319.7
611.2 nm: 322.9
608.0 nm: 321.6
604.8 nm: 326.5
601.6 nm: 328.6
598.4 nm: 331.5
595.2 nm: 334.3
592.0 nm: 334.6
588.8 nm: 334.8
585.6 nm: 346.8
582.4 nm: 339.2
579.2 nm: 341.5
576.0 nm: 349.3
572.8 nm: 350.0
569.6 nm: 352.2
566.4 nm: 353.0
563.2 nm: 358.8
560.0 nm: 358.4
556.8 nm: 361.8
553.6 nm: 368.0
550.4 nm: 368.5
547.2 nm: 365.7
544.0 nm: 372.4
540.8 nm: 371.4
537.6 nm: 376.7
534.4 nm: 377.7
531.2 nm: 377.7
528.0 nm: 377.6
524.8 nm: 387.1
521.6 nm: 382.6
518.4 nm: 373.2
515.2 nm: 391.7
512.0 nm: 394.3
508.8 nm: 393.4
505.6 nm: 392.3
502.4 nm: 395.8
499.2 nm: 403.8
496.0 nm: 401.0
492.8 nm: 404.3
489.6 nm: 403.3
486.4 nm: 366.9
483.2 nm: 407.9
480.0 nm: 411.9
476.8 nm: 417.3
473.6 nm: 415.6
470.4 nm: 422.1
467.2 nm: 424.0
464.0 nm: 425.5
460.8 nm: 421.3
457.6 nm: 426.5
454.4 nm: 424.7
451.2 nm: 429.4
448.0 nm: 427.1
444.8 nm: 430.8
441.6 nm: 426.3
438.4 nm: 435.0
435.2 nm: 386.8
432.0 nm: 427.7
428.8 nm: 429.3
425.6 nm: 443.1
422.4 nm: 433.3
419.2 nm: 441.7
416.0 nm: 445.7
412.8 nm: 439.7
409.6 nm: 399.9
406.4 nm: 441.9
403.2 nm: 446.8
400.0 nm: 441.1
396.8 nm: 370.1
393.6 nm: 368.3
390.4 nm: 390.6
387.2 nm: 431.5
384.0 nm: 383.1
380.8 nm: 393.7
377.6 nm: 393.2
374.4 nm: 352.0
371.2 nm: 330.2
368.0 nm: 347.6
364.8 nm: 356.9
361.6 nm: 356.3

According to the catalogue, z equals 0.000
